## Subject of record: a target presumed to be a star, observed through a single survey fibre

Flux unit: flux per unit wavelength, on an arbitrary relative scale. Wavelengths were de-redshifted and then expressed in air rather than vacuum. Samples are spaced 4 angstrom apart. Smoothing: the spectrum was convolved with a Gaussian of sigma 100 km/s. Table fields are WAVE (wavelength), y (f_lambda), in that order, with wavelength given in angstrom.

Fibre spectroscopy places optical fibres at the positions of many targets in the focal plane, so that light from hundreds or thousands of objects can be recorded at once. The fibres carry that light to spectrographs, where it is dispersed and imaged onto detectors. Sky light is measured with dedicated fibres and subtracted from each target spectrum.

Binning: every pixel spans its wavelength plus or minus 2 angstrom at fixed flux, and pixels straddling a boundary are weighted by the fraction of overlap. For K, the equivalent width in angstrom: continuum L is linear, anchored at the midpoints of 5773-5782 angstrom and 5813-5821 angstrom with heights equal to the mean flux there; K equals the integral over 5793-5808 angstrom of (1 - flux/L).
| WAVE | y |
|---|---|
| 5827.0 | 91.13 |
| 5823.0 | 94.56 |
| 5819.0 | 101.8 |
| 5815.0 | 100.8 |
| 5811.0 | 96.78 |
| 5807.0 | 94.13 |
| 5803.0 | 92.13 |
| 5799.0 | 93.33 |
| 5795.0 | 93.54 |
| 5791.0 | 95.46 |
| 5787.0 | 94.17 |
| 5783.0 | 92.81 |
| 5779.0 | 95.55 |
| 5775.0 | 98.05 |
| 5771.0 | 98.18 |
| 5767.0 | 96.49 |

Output 0.91 angstrom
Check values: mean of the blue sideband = 96.4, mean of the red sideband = 101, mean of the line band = 93.2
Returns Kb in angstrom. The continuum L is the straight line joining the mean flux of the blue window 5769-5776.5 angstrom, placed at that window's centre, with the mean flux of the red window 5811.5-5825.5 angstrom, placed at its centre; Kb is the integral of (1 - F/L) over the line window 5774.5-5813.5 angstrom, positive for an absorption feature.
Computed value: 1.5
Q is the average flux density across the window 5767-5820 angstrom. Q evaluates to 95.8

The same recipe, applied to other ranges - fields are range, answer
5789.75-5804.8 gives 93.5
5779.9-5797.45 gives 94.1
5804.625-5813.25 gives 95.5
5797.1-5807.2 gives 93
